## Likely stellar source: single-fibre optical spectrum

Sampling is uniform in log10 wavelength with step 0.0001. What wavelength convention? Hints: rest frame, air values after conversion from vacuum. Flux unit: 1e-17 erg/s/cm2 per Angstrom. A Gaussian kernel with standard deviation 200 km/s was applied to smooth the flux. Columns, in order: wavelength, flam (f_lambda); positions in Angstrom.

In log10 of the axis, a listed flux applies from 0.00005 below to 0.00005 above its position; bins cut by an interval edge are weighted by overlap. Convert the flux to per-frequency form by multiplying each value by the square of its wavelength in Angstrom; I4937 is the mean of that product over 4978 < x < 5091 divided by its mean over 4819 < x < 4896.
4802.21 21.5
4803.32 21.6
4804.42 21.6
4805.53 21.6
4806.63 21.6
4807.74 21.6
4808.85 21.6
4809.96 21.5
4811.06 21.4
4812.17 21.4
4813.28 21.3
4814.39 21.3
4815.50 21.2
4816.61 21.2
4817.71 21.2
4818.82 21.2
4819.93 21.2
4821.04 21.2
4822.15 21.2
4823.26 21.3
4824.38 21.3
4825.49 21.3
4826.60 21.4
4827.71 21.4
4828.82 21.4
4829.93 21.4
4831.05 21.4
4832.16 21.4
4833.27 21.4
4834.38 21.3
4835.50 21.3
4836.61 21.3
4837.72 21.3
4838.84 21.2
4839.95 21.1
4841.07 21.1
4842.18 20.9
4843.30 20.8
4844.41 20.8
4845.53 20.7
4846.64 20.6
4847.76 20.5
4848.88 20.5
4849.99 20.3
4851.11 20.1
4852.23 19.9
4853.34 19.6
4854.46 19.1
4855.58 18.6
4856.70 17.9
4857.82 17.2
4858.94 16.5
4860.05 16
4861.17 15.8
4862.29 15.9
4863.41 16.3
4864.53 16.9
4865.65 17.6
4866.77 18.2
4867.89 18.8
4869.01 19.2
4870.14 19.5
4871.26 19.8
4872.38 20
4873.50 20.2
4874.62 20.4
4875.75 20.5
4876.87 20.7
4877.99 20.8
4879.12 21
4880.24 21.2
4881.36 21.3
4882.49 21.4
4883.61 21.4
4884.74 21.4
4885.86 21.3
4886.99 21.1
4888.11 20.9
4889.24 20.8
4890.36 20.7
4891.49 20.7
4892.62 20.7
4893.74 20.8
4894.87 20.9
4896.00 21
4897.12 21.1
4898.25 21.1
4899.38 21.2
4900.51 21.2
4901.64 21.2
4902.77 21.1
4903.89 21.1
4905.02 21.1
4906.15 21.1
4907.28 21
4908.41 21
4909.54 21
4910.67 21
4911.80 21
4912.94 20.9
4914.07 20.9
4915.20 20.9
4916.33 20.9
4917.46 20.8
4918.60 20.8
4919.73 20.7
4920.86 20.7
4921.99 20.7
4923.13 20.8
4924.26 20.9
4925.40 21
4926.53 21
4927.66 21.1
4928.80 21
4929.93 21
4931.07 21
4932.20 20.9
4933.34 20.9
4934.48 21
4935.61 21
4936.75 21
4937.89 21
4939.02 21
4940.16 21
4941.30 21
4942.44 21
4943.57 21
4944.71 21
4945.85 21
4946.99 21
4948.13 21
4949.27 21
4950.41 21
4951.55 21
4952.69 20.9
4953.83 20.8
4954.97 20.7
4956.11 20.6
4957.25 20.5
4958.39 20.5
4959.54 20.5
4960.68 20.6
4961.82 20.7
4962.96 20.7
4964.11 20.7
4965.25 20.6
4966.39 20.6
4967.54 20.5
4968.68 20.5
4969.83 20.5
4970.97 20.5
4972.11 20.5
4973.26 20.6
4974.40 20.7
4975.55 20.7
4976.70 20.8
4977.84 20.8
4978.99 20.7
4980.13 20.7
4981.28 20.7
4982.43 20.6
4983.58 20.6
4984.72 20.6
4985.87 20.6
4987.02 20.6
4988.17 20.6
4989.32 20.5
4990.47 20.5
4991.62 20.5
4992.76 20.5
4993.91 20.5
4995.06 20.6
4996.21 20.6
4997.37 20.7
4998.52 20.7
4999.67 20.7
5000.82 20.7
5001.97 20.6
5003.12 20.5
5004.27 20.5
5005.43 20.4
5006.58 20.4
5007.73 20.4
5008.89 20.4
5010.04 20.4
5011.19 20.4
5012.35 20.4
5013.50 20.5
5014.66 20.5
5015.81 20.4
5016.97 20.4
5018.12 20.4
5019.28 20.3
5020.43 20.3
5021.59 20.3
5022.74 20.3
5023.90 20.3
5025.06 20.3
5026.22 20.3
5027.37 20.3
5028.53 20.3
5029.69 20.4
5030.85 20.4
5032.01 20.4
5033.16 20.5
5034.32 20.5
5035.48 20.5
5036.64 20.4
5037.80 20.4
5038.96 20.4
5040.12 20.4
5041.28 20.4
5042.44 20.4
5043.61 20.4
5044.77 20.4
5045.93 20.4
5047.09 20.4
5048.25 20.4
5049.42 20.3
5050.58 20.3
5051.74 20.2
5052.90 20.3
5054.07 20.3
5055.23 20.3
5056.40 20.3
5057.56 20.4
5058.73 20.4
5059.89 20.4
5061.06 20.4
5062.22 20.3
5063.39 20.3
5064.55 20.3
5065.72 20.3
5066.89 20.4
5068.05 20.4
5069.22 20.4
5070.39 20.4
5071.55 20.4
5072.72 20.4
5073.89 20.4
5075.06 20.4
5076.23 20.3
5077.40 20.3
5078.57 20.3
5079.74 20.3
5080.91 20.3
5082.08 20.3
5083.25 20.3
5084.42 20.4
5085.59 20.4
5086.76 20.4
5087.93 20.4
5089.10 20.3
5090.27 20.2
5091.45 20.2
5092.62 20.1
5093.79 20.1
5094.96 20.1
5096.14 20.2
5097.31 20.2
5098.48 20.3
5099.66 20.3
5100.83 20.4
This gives 1.09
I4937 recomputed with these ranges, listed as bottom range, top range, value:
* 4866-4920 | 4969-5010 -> 1.03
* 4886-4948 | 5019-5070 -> 1.02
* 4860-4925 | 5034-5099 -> 1.07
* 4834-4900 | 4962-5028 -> 1.08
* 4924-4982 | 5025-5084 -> 1.02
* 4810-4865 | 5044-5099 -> 1.10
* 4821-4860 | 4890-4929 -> 1.05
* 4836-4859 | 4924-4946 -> 1.08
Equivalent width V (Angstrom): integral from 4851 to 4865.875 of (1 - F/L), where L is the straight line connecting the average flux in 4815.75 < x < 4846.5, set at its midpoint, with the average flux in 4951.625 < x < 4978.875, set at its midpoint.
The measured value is 2.5 Angstrom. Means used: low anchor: 21.2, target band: 17.6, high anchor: 20.6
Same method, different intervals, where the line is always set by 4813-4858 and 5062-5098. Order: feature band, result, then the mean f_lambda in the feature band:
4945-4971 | -0.23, 20.7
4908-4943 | -0.56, 20.9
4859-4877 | 2.03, 18.4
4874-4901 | -0.40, 21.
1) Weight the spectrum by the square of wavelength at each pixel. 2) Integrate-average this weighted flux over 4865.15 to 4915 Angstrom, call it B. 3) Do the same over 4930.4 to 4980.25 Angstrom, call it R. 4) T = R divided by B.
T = 1.0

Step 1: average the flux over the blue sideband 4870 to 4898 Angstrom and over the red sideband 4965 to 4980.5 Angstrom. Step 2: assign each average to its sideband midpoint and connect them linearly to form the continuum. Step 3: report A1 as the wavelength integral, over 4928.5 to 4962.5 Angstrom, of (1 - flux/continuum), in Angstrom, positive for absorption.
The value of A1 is -0.3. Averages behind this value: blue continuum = 20.8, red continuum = 20.6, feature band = 20.9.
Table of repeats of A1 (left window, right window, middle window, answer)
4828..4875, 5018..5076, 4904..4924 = -1.0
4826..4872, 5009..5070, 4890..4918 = -1.6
